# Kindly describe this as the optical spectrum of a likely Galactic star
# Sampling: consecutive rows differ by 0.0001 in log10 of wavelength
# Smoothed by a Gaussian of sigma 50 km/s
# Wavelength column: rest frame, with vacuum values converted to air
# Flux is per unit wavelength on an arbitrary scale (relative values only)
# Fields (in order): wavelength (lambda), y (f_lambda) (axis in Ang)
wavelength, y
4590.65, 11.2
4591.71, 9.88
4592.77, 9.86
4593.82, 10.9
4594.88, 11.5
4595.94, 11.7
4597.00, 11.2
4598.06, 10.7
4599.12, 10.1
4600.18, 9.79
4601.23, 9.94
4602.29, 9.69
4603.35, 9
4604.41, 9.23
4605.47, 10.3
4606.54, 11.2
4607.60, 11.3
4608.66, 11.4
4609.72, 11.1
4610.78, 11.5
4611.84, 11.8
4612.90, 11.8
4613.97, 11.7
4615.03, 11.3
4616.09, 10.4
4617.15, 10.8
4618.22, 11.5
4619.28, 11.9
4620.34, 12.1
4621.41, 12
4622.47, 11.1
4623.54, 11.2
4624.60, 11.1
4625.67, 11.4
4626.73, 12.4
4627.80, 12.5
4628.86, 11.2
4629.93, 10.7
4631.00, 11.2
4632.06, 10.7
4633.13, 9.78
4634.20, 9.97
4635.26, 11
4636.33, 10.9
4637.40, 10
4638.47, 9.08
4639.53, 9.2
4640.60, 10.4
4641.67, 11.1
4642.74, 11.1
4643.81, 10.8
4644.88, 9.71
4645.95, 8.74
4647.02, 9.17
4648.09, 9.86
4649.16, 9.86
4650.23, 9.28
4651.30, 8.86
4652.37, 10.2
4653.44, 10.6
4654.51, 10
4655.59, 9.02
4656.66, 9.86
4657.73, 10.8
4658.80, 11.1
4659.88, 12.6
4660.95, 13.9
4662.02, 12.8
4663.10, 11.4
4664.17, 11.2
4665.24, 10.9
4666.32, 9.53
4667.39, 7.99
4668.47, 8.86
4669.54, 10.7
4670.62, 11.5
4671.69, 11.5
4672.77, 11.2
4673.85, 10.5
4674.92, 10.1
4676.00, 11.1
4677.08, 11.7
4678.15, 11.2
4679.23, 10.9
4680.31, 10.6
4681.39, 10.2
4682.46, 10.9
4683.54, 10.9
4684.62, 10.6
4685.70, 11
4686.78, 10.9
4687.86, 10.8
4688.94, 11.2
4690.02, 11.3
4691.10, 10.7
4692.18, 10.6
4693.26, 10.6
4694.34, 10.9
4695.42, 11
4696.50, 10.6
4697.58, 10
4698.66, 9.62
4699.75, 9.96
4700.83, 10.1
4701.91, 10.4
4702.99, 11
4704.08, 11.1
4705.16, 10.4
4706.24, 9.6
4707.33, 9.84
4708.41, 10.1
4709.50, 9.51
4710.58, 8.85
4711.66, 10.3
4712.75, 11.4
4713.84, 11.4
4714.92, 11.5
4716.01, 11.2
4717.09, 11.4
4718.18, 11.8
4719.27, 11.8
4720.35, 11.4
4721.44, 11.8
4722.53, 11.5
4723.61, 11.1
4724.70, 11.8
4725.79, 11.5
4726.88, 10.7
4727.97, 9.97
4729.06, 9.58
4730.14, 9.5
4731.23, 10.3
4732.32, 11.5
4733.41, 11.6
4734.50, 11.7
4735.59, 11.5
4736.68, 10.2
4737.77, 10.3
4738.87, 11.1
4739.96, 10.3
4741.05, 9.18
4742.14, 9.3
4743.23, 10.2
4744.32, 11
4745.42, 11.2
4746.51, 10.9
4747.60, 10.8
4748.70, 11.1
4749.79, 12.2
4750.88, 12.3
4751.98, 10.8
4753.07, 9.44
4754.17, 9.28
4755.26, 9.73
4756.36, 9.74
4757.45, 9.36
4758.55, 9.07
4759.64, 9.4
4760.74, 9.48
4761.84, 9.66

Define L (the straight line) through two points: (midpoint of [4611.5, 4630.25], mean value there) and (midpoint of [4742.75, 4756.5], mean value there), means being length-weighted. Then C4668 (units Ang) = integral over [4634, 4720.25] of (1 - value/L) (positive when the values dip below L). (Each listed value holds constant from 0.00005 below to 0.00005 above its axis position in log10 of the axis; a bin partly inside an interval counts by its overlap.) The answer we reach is 4.50 Ang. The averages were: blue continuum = 11.5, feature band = 10.6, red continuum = 10.7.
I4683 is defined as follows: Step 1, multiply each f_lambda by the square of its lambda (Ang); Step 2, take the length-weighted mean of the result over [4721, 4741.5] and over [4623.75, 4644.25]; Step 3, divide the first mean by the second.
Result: 1.0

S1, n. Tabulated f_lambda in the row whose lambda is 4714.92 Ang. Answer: 11.5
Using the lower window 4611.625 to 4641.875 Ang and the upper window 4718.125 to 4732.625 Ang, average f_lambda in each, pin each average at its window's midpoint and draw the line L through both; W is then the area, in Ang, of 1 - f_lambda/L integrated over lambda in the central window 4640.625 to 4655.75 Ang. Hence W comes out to 1.52 Ang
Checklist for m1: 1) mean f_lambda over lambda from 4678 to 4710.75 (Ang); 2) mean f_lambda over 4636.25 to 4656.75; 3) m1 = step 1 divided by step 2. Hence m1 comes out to 1.06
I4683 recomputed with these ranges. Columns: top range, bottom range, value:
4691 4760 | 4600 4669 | 1.03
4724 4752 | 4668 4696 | 1.02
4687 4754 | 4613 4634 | 0.99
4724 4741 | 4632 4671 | 1.07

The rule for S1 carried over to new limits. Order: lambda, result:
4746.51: 10.9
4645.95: 8.74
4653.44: 10.6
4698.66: 9.62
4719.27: 11.8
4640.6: 10.4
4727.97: 9.97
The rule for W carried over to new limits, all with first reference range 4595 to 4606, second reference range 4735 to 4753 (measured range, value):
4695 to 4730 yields -0.2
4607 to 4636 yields -2.8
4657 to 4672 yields -0.8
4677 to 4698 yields -0.6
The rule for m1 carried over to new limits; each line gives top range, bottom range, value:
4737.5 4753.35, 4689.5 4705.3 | 1.01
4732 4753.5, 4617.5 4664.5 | 1.01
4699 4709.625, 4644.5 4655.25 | 1.06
